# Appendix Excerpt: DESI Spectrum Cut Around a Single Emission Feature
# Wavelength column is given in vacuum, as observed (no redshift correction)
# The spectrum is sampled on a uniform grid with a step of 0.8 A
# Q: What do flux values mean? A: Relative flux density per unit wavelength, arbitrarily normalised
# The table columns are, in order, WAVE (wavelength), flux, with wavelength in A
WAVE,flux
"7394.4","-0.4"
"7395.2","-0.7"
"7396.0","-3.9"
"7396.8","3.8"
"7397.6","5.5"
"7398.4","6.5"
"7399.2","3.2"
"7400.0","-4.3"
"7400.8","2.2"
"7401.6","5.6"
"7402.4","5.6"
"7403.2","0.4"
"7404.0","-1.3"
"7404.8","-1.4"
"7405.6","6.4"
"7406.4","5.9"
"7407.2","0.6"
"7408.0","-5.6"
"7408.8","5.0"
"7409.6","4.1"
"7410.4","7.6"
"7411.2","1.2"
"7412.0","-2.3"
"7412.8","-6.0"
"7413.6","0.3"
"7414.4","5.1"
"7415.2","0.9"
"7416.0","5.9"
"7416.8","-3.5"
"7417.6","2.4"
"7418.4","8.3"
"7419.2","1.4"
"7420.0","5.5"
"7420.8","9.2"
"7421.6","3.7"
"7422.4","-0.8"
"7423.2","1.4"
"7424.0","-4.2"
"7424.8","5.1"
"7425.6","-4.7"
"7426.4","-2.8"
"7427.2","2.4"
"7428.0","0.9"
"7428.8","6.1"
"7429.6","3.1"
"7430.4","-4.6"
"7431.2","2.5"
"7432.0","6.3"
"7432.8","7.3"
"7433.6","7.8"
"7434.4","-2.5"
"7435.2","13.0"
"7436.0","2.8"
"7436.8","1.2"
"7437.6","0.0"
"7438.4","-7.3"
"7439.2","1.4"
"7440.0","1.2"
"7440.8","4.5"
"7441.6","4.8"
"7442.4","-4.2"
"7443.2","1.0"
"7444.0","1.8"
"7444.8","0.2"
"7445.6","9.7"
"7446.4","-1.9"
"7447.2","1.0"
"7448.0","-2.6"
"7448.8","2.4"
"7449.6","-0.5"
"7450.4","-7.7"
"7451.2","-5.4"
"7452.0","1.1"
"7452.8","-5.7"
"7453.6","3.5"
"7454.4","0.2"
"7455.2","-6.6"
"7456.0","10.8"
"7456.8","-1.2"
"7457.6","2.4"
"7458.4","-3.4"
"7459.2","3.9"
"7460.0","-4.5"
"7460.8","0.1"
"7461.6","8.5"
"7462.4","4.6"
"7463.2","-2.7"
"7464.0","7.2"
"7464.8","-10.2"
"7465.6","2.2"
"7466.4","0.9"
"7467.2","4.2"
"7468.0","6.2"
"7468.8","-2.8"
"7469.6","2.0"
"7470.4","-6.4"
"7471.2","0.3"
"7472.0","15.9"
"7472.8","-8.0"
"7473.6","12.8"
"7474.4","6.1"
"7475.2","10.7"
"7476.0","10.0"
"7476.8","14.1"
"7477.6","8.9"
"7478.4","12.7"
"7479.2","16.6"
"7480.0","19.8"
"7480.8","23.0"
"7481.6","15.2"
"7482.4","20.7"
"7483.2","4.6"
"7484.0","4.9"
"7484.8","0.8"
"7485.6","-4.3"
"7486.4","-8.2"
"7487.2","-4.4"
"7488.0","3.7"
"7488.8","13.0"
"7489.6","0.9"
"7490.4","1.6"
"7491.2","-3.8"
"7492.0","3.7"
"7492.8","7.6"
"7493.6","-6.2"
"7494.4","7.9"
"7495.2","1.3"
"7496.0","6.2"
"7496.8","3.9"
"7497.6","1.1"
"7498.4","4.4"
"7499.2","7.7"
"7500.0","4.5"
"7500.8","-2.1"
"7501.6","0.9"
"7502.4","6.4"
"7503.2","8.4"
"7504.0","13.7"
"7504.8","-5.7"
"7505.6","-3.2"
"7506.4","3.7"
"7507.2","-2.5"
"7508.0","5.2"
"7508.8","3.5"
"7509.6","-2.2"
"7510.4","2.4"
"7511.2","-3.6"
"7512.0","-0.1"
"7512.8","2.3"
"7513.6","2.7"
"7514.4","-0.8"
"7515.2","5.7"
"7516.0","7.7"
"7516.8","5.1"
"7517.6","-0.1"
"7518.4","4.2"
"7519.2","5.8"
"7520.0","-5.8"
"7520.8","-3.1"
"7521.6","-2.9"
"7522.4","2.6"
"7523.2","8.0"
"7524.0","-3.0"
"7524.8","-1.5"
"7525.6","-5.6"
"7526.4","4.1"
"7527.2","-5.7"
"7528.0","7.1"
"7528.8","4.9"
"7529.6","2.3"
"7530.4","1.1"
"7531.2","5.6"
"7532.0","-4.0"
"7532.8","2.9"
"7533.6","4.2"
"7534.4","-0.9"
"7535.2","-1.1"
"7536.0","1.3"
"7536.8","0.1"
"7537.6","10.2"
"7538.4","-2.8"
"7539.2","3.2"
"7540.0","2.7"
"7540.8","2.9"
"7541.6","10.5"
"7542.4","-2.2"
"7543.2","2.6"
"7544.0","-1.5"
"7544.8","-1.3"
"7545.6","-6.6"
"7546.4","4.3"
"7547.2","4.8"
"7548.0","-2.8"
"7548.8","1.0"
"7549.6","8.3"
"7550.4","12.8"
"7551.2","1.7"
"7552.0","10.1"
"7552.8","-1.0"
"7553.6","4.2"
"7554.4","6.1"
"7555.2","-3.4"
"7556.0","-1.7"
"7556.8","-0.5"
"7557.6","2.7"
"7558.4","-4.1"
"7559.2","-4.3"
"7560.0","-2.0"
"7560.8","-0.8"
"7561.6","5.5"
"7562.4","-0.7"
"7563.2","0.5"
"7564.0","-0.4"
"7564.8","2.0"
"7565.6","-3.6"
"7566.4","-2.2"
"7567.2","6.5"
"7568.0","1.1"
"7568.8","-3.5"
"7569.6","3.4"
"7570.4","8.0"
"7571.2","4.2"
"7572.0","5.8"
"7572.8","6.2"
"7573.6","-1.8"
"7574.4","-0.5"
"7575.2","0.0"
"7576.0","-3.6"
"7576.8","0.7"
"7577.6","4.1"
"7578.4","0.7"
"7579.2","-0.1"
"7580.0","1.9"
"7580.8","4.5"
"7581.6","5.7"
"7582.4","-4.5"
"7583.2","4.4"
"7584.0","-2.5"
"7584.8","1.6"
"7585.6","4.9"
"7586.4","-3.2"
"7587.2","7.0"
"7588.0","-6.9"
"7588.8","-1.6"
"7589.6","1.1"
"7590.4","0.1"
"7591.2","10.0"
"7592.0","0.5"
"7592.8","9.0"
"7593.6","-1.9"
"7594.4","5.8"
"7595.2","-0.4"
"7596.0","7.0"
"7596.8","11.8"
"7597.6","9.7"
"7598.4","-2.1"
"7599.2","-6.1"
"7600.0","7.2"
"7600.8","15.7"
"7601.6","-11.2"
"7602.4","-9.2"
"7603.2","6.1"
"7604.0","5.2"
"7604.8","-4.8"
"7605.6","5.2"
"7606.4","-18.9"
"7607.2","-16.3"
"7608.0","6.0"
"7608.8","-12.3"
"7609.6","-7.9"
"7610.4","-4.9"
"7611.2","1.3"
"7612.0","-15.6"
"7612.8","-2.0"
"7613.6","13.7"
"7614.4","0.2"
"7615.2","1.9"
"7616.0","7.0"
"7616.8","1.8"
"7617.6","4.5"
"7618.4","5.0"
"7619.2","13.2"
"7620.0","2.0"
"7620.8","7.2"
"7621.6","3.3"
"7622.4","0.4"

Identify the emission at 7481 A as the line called [O II]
